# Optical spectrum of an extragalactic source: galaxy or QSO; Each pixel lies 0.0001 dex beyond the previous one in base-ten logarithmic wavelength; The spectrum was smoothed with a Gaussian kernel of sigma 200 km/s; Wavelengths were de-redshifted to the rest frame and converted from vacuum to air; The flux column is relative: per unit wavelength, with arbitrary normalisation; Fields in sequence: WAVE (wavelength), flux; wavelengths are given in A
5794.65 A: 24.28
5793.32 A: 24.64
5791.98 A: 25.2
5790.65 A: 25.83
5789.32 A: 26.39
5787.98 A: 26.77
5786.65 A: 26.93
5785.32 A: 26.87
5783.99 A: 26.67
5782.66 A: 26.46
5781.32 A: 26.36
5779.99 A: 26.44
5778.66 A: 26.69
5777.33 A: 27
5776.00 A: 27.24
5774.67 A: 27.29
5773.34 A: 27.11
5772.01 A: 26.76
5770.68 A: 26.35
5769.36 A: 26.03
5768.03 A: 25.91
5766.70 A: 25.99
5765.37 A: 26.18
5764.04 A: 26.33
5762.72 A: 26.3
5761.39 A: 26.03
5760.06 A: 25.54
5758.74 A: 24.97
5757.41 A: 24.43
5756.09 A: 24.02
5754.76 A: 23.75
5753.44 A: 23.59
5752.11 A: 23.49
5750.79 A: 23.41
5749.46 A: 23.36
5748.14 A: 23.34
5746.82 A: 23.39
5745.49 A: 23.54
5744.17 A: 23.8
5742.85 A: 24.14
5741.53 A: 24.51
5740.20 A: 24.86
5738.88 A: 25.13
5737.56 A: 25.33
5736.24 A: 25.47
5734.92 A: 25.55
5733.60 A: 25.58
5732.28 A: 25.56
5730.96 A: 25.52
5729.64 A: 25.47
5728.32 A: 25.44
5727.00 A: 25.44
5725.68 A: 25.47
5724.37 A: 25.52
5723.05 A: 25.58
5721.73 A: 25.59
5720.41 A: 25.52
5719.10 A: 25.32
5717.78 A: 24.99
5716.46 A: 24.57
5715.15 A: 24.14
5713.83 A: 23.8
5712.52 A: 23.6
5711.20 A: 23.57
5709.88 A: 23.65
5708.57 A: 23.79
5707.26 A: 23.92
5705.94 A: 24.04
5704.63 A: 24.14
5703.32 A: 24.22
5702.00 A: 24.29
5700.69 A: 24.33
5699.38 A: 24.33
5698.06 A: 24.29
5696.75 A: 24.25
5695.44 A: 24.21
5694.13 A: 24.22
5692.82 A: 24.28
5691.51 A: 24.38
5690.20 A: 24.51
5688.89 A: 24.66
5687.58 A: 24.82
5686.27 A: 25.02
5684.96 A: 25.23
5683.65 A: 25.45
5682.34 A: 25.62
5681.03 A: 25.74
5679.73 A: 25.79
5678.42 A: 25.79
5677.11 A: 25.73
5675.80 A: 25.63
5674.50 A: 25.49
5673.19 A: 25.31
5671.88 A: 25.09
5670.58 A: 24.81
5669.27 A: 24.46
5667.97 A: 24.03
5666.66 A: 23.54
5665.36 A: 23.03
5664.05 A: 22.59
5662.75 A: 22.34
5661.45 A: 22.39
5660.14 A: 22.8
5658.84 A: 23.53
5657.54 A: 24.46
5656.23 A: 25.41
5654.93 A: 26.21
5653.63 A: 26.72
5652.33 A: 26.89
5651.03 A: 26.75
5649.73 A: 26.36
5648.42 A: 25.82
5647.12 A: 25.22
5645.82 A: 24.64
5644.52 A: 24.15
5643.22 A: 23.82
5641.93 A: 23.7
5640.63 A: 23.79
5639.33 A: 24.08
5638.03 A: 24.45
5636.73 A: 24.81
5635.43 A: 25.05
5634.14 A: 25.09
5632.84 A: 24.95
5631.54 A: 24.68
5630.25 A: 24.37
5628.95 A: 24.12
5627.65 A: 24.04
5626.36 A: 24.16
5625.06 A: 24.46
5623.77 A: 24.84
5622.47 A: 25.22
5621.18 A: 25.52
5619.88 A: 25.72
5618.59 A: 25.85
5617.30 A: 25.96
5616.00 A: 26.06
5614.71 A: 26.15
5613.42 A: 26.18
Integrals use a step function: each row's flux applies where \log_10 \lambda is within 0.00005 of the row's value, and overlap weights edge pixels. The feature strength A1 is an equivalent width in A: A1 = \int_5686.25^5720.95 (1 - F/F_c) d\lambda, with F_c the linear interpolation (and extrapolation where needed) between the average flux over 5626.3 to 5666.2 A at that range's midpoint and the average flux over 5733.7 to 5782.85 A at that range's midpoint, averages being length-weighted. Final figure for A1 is 0.8 A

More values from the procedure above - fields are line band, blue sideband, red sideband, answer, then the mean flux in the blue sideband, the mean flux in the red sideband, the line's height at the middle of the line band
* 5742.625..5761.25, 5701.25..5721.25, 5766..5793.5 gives 1.16 A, 24.3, 26.5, 25.6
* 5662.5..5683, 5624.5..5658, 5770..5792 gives 0.48 A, 24.9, 26.7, 25.3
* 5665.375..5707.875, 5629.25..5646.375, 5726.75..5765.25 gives -0.24 A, 24.4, 24.7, 24.6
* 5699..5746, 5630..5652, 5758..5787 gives 2.01 A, 24.8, 26.4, 25.8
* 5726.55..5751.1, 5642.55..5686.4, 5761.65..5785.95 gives 1.25 A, 24.9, 26.5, 26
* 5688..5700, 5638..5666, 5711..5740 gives 0.24 A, 24.5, 25.1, 24.9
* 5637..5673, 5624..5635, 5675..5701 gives 0.29 A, 24.5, 24.9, 24.7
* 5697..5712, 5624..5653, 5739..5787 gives 0.64 A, 24.8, 25.4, 25.1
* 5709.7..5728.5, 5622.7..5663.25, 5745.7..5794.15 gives 0.30 A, 24.7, 25.6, 25.2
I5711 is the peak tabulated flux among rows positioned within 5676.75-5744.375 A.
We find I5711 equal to 25.79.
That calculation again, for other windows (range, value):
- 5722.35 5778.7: 27.29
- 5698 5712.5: 24.33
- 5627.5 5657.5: 26.89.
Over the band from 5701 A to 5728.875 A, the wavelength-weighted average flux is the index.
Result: 24.6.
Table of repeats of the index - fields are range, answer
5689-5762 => 24.5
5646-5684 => 24.9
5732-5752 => 24.4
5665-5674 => 24.4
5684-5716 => 24.3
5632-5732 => 24.7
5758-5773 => 26.1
